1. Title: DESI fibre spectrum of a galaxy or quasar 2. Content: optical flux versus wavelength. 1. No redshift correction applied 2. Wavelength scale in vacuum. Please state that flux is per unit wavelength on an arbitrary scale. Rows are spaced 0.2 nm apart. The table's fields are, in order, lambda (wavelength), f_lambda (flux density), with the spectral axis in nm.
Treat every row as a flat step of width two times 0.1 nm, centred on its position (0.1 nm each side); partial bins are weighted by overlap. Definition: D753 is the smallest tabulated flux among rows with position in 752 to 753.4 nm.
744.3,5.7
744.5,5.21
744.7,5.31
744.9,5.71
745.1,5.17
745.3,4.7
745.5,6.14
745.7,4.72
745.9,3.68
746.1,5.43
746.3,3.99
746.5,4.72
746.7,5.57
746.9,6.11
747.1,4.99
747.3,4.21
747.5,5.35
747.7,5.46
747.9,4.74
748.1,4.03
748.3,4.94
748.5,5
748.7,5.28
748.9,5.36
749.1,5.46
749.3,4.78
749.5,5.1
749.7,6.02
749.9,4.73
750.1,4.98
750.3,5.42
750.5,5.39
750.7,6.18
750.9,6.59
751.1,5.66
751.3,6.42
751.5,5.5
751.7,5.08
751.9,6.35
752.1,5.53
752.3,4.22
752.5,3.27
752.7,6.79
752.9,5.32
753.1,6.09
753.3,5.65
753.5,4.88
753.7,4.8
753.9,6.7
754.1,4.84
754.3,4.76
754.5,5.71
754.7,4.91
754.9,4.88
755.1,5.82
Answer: 3.27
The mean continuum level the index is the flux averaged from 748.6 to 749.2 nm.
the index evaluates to 5.37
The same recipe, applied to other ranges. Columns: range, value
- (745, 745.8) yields 5.18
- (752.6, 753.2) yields 6.07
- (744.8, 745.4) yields 5.19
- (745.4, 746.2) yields 4.99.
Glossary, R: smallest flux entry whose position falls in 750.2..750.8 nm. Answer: 5.39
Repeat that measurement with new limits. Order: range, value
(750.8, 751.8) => 5.08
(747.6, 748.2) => 4.03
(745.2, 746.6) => 3.68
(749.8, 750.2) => 4.73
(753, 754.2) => 4.8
